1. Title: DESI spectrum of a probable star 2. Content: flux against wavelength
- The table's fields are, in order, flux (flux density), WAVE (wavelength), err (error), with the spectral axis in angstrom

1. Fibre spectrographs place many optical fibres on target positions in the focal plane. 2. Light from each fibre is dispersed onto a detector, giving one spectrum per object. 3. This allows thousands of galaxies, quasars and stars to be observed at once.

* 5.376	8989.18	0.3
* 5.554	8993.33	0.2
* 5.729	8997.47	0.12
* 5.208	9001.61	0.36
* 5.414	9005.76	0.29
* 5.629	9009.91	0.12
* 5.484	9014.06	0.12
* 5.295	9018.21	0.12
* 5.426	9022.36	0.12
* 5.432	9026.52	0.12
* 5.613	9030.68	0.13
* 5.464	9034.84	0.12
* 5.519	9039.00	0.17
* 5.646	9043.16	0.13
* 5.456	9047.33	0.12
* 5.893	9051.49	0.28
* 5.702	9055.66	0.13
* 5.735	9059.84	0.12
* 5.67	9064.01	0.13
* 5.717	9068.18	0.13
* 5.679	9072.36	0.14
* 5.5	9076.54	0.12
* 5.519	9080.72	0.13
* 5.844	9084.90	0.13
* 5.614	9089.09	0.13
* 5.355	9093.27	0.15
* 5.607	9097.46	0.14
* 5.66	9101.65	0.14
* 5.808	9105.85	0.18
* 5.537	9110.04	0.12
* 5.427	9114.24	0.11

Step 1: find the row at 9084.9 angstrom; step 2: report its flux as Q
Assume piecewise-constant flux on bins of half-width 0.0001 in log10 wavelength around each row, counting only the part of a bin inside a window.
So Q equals 5.844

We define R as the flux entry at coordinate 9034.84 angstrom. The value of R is 5.464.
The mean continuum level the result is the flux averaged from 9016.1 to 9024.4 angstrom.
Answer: 5.36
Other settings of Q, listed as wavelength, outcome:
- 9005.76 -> 5.414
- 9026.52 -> 5.432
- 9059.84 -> 5.735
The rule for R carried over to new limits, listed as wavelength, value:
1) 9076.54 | 5.5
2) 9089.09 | 5.614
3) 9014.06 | 5.484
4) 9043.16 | 5.646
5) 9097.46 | 5.607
